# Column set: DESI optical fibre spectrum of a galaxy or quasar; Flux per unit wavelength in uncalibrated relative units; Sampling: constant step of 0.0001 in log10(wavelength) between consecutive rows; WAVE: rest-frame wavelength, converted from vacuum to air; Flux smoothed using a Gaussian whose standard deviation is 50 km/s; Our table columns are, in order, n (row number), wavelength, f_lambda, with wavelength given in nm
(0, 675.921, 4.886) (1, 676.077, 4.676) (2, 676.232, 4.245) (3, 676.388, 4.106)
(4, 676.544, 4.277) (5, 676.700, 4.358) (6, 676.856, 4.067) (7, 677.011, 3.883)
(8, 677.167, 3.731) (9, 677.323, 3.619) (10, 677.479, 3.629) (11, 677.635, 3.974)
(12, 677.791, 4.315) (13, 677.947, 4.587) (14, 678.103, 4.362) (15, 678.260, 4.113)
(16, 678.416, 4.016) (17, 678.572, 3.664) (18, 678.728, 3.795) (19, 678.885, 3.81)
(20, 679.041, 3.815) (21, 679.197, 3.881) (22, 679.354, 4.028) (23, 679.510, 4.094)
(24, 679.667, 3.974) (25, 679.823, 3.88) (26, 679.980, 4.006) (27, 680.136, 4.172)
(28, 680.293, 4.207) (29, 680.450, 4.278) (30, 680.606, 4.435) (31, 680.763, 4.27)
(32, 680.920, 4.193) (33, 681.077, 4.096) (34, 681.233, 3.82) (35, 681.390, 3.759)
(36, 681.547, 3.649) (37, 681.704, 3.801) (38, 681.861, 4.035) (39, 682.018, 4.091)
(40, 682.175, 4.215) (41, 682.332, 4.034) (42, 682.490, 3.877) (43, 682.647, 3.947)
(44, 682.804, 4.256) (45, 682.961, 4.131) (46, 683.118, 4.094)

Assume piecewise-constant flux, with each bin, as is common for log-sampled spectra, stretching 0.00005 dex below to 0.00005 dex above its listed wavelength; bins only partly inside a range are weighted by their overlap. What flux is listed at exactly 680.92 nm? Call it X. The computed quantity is 4.193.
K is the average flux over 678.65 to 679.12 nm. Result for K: 3.81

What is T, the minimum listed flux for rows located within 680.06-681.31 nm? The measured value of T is 3.82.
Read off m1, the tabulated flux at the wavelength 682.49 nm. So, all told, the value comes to 3.877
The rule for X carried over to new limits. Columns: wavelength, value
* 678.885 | 3.81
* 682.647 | 3.947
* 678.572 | 3.664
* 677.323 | 3.619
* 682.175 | 4.215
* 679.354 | 4.028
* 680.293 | 4.207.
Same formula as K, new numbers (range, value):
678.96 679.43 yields 3.91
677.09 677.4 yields 3.67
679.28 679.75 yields 4.03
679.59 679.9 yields 3.93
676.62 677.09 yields 4.11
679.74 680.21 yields 4.02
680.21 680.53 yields 4.24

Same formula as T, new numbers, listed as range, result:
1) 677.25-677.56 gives 3.619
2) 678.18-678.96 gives 3.664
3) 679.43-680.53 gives 3.88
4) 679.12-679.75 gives 3.881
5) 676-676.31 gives 4.245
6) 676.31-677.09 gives 3.883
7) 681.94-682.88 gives 3.877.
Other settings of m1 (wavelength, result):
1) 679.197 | 3.881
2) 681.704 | 3.801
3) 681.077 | 4.096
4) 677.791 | 4.315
